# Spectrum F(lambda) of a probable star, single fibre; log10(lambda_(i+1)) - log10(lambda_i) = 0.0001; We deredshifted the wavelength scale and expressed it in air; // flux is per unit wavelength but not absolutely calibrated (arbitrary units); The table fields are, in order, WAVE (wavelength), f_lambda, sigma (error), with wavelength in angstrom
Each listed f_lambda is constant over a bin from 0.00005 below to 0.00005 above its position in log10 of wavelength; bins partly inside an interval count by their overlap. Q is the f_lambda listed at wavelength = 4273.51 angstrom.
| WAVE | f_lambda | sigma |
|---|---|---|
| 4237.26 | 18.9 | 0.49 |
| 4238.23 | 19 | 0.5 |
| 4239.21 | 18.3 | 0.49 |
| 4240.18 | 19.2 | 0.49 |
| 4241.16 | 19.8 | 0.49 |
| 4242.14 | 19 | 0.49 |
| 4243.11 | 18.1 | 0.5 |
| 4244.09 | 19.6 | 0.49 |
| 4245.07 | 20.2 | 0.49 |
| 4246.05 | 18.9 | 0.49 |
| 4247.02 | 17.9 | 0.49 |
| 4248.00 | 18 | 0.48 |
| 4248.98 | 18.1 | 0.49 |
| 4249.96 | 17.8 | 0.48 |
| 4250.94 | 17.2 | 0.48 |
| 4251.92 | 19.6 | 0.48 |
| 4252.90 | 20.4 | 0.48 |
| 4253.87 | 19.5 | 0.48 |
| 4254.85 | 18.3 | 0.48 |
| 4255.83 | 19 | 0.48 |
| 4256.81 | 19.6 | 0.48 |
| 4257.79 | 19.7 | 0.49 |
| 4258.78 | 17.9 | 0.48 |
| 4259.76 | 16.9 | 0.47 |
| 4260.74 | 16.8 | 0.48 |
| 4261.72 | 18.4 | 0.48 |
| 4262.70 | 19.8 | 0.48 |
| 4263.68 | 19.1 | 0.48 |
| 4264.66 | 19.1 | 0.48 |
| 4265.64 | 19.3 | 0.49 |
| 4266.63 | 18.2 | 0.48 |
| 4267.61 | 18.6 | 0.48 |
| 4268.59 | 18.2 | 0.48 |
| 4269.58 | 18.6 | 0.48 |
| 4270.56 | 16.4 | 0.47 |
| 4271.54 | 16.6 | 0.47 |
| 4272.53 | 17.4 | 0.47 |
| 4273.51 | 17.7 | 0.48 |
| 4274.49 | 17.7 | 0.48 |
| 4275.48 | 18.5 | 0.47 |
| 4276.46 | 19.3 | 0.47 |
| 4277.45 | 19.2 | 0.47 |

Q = 17.7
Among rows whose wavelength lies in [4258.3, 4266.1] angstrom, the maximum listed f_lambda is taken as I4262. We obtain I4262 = 19.8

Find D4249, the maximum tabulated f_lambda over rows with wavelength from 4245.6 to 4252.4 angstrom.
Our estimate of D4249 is 19.6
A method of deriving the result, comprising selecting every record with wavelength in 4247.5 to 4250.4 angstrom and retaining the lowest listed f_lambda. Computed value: 17.8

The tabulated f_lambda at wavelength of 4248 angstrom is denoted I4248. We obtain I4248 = 18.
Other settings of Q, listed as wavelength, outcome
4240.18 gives 19.2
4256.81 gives 19.6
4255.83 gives 19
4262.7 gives 19.8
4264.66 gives 19.1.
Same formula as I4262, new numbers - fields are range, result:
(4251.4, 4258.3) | 20.4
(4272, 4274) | 17.7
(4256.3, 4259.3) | 19.7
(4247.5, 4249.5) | 18.1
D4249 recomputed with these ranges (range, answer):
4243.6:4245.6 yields 20.2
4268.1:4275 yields 18.6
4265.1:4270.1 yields 19.3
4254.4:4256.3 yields 19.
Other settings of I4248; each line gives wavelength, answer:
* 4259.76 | 16.9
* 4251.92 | 19.6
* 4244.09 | 19.6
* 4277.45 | 19.2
